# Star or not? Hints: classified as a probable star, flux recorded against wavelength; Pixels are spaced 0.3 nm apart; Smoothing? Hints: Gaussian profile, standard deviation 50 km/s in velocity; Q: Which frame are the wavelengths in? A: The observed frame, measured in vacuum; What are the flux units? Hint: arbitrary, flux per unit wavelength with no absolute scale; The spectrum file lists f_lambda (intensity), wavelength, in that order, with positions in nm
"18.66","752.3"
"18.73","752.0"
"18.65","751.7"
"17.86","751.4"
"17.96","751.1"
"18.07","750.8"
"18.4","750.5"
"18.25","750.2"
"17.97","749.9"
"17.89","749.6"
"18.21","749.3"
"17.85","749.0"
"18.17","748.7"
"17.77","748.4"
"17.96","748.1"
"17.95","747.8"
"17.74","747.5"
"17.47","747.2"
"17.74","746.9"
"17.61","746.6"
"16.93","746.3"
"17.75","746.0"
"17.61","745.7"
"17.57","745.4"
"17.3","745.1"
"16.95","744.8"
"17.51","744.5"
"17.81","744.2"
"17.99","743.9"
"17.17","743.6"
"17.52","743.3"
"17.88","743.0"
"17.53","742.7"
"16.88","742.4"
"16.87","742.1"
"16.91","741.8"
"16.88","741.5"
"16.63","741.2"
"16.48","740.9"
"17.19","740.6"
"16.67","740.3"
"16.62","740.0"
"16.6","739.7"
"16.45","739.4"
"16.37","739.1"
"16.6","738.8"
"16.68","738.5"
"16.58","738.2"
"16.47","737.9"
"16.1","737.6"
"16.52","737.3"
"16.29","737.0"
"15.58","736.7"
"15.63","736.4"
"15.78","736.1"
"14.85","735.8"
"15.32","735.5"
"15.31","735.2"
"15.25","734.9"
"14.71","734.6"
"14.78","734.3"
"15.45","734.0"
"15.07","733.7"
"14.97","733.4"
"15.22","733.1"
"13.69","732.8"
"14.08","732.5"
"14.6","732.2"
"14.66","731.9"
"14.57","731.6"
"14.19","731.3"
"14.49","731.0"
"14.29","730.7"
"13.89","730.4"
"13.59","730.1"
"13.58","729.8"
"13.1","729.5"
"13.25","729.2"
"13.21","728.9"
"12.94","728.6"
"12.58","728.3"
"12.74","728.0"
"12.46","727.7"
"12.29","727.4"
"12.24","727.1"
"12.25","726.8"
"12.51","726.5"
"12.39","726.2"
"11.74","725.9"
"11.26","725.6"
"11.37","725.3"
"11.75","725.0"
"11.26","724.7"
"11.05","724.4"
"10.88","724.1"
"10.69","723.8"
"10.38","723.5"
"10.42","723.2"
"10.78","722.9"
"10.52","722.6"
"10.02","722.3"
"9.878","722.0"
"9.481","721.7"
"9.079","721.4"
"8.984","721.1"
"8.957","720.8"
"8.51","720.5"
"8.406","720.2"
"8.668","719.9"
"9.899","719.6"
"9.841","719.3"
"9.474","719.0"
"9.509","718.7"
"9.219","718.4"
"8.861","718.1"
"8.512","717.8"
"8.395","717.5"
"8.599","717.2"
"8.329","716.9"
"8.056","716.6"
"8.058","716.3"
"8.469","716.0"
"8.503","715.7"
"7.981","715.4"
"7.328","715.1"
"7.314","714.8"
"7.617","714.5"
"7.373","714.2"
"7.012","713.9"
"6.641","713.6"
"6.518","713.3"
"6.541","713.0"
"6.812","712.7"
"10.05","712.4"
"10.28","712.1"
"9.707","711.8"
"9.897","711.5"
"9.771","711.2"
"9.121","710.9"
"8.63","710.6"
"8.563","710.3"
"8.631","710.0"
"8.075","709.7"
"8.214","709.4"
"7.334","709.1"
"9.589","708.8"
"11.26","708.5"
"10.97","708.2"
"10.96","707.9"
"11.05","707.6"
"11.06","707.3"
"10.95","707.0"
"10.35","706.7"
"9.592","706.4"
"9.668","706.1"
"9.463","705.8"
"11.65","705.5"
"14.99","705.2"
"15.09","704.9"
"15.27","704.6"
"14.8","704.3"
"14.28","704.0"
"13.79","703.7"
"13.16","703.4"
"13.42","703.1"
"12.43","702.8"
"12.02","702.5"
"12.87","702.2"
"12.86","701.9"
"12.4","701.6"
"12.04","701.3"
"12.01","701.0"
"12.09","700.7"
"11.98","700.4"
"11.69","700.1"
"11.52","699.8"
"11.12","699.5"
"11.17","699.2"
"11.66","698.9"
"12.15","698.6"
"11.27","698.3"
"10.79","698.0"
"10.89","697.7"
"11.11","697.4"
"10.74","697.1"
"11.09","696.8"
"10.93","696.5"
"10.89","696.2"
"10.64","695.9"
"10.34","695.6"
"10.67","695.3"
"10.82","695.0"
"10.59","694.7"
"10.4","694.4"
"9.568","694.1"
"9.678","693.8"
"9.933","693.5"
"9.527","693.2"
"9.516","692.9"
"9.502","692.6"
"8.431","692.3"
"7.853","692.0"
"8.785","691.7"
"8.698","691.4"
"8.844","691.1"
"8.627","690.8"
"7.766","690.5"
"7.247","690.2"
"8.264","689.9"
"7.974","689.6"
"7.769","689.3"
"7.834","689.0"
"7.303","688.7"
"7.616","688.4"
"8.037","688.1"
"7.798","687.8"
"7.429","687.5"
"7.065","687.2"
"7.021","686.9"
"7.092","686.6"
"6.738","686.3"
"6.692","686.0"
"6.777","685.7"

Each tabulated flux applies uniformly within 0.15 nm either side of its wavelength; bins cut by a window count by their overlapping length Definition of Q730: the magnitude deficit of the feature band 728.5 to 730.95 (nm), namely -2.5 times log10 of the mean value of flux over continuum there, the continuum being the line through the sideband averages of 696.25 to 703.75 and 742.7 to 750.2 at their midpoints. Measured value 0.15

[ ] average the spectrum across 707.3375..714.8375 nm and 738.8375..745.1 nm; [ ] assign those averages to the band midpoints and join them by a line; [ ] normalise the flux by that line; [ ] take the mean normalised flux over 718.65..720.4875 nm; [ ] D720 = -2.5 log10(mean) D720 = 0.19 mag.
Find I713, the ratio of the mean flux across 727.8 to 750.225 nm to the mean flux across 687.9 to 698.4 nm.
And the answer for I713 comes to 1.7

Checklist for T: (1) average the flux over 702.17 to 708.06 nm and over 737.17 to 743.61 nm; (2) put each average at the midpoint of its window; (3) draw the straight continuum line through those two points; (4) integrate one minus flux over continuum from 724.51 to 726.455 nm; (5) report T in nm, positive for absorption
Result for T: 0.42 nm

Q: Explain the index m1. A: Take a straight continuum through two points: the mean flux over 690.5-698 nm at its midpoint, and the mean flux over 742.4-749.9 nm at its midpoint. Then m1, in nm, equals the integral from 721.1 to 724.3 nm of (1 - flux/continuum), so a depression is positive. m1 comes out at 0.90 nm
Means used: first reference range 9.89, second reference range 17.7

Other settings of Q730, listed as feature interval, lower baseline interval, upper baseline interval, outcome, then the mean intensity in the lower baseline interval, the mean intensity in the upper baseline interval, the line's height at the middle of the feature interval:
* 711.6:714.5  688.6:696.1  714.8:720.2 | 0.107 mag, 9.09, 8.64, 8.72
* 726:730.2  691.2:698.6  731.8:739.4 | 0.138 mag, 10.1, 15.5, 14.5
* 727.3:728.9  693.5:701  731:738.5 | 0.146 mag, 11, 15.3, 14.5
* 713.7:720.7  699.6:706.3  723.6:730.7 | 0.426 mag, 12.7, 12.3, 12.5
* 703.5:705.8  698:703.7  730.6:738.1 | -0.122 mag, 12.1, 15.1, 12.5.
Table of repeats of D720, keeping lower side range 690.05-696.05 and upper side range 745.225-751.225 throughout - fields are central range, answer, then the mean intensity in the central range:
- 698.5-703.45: -0.147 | 12.1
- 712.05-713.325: 0.472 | 8.01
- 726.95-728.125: 0.180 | 12.4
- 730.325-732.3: 0.062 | 14.4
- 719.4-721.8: 0.448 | 9.01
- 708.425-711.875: 0.312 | 9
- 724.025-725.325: 0.253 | 11.3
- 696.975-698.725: -0.106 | 11.2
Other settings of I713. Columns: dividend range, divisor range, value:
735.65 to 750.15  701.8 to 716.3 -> 1.69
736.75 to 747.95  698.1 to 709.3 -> 1.44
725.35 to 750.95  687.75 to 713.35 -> 1.52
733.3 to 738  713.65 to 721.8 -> 1.82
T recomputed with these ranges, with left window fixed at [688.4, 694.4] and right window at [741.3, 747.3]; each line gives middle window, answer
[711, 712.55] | 0.268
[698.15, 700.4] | -0.370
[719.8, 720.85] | 0.376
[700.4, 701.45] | -0.191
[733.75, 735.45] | 0.072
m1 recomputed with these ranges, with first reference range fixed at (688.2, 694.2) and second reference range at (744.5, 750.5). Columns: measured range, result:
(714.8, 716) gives 0.438 nm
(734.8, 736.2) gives 0.043 nm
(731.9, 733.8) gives 0.092 nm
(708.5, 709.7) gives 0.288 nm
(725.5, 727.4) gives 0.291 nm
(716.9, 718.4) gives 0.493 nm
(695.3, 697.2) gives -0.287 nm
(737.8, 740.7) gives -0.041 nm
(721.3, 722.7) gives 0.389 nm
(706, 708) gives 0.105 nm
